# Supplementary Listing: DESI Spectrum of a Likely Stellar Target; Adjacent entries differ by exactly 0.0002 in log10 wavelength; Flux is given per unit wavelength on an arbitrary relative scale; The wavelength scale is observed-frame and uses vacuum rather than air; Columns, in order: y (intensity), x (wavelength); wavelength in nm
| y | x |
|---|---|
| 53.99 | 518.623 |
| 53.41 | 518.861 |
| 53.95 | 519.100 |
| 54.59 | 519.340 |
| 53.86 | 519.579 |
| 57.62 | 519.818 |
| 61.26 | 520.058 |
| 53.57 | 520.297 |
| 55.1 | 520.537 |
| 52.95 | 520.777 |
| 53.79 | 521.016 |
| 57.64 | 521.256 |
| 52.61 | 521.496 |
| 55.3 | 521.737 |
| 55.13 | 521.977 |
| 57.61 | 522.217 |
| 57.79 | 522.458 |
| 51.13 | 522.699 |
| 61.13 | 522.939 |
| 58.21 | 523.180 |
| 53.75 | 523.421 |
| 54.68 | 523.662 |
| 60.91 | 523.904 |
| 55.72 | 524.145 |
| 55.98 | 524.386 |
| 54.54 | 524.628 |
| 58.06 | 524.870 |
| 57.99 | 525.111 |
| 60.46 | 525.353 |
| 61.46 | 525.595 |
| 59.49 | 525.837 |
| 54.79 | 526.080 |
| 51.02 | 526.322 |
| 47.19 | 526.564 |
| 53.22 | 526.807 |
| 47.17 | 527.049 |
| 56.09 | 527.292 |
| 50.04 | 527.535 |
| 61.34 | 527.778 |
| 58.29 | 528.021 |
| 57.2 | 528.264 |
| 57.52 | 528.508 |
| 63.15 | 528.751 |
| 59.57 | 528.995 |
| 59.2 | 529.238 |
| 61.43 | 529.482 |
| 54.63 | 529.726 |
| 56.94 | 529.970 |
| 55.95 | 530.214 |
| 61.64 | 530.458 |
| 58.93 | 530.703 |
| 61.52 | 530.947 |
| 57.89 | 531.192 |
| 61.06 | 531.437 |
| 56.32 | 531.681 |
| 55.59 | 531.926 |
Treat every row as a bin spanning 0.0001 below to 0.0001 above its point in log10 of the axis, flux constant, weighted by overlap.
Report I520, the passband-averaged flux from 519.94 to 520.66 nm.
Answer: 56.6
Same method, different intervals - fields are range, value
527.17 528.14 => 56.4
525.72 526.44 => 55.1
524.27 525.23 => 56.6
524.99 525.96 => 59.8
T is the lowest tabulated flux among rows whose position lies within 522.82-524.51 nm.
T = 53.75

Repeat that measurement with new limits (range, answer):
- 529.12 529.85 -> 54.63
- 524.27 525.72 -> 54.54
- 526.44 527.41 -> 47.17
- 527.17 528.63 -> 50.04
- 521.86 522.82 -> 51.13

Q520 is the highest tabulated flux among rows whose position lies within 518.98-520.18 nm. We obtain 61.26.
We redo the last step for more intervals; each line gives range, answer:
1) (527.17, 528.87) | 63.15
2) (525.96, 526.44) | 54.79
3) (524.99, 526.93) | 61.46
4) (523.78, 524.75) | 60.91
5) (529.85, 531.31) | 61.64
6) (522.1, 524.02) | 61.13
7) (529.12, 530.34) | 61.43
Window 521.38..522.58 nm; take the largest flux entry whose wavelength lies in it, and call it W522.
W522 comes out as 57.79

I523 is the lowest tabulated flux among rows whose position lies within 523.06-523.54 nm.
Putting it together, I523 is 53.75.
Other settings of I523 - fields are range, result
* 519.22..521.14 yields 52.95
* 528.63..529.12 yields 59.57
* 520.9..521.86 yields 52.61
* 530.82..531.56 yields 57.89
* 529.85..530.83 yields 55.95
